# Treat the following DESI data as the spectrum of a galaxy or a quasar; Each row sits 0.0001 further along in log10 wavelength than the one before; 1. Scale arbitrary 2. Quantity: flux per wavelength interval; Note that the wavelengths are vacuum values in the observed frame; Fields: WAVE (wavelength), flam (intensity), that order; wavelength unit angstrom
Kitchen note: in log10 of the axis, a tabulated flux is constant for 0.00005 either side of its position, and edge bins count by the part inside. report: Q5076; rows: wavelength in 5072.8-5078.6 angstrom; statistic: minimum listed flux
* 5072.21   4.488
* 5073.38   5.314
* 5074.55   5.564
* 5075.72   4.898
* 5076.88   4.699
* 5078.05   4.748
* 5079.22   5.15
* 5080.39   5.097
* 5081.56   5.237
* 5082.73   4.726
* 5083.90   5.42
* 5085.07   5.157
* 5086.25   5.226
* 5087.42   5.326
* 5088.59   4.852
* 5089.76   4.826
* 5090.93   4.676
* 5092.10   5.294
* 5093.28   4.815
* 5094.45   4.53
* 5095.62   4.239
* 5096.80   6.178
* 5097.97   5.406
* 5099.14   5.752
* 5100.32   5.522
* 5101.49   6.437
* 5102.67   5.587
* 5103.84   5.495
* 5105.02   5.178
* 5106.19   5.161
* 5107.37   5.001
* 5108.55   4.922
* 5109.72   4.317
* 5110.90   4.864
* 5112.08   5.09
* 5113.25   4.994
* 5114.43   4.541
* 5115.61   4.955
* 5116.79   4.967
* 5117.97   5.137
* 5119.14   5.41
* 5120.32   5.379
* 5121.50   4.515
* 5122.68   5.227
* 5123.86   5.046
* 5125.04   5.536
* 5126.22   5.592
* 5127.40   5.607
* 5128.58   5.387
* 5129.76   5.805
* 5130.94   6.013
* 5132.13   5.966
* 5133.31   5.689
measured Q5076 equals 4.699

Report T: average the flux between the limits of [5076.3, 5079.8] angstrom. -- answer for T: 4.87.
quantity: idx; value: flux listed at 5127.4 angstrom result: 5.607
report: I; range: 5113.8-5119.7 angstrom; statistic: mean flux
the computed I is 5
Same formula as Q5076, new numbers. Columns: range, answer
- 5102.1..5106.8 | 5.161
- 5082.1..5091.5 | 4.676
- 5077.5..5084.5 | 4.726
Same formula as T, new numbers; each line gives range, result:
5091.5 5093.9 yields 5.04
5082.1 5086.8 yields 5.12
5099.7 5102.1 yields 5.96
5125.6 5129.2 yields 5.53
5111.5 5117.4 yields 4.91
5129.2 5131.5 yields 5.91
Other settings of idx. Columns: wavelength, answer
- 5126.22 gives 5.592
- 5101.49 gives 6.437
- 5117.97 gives 5.137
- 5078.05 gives 4.748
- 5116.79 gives 4.967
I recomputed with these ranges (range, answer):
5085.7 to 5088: 5.28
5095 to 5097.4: 5.2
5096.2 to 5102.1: 5.85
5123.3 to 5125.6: 5.29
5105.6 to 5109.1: 5.03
